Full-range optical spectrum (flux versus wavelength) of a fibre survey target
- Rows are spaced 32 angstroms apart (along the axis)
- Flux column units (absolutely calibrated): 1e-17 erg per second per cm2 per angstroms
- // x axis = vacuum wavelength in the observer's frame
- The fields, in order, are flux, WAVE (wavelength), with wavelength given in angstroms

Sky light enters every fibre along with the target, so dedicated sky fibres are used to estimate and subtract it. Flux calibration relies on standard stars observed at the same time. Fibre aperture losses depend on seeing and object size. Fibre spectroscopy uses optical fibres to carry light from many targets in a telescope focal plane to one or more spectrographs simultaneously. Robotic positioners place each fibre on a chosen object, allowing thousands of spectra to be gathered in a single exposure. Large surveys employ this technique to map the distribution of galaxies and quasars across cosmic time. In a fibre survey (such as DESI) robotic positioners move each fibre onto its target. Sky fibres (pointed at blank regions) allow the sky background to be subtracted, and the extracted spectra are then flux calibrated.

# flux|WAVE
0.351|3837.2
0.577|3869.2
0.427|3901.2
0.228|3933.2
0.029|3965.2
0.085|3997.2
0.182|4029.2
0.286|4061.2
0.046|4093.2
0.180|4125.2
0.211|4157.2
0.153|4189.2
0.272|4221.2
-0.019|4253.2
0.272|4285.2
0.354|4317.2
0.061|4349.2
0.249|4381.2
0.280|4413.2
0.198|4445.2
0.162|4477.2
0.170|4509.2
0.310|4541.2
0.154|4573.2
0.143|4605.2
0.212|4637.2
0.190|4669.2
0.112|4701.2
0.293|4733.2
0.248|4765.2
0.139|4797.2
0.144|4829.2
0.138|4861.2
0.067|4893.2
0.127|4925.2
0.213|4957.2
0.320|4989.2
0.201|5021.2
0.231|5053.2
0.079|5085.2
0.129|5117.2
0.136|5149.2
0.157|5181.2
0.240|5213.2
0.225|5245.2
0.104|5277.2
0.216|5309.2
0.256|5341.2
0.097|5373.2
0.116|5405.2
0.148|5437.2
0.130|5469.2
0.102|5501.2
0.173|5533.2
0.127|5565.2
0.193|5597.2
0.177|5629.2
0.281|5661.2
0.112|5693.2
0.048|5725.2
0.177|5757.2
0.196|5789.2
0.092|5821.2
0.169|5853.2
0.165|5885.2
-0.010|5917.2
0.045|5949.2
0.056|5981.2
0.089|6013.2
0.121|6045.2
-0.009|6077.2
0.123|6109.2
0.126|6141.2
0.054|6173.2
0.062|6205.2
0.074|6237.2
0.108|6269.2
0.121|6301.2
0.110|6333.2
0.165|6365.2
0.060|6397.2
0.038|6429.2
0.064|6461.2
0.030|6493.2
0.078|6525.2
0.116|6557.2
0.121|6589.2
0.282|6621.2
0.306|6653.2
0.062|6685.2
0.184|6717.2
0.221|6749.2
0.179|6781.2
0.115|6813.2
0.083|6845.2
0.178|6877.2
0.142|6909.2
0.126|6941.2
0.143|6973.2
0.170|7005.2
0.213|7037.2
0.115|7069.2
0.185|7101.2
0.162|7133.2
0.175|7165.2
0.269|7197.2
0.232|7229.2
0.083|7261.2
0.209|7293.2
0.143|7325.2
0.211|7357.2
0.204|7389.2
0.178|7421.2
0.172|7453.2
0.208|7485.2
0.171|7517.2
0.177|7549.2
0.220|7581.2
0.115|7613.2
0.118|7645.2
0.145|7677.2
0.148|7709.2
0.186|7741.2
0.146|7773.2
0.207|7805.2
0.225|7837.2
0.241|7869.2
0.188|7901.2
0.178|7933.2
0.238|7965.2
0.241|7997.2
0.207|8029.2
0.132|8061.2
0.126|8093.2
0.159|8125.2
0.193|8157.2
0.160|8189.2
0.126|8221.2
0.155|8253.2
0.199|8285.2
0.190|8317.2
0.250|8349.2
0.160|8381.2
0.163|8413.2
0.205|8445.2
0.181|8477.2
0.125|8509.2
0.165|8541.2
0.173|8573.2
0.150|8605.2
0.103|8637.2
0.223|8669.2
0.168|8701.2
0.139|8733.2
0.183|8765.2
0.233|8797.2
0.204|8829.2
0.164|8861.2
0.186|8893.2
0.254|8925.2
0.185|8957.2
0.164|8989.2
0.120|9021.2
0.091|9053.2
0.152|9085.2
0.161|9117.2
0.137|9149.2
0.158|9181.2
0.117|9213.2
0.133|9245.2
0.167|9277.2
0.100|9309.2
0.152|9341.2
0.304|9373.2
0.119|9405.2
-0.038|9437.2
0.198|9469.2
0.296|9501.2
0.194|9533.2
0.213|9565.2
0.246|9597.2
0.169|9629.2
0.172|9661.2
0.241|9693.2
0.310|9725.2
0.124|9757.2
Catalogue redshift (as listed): 0.78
